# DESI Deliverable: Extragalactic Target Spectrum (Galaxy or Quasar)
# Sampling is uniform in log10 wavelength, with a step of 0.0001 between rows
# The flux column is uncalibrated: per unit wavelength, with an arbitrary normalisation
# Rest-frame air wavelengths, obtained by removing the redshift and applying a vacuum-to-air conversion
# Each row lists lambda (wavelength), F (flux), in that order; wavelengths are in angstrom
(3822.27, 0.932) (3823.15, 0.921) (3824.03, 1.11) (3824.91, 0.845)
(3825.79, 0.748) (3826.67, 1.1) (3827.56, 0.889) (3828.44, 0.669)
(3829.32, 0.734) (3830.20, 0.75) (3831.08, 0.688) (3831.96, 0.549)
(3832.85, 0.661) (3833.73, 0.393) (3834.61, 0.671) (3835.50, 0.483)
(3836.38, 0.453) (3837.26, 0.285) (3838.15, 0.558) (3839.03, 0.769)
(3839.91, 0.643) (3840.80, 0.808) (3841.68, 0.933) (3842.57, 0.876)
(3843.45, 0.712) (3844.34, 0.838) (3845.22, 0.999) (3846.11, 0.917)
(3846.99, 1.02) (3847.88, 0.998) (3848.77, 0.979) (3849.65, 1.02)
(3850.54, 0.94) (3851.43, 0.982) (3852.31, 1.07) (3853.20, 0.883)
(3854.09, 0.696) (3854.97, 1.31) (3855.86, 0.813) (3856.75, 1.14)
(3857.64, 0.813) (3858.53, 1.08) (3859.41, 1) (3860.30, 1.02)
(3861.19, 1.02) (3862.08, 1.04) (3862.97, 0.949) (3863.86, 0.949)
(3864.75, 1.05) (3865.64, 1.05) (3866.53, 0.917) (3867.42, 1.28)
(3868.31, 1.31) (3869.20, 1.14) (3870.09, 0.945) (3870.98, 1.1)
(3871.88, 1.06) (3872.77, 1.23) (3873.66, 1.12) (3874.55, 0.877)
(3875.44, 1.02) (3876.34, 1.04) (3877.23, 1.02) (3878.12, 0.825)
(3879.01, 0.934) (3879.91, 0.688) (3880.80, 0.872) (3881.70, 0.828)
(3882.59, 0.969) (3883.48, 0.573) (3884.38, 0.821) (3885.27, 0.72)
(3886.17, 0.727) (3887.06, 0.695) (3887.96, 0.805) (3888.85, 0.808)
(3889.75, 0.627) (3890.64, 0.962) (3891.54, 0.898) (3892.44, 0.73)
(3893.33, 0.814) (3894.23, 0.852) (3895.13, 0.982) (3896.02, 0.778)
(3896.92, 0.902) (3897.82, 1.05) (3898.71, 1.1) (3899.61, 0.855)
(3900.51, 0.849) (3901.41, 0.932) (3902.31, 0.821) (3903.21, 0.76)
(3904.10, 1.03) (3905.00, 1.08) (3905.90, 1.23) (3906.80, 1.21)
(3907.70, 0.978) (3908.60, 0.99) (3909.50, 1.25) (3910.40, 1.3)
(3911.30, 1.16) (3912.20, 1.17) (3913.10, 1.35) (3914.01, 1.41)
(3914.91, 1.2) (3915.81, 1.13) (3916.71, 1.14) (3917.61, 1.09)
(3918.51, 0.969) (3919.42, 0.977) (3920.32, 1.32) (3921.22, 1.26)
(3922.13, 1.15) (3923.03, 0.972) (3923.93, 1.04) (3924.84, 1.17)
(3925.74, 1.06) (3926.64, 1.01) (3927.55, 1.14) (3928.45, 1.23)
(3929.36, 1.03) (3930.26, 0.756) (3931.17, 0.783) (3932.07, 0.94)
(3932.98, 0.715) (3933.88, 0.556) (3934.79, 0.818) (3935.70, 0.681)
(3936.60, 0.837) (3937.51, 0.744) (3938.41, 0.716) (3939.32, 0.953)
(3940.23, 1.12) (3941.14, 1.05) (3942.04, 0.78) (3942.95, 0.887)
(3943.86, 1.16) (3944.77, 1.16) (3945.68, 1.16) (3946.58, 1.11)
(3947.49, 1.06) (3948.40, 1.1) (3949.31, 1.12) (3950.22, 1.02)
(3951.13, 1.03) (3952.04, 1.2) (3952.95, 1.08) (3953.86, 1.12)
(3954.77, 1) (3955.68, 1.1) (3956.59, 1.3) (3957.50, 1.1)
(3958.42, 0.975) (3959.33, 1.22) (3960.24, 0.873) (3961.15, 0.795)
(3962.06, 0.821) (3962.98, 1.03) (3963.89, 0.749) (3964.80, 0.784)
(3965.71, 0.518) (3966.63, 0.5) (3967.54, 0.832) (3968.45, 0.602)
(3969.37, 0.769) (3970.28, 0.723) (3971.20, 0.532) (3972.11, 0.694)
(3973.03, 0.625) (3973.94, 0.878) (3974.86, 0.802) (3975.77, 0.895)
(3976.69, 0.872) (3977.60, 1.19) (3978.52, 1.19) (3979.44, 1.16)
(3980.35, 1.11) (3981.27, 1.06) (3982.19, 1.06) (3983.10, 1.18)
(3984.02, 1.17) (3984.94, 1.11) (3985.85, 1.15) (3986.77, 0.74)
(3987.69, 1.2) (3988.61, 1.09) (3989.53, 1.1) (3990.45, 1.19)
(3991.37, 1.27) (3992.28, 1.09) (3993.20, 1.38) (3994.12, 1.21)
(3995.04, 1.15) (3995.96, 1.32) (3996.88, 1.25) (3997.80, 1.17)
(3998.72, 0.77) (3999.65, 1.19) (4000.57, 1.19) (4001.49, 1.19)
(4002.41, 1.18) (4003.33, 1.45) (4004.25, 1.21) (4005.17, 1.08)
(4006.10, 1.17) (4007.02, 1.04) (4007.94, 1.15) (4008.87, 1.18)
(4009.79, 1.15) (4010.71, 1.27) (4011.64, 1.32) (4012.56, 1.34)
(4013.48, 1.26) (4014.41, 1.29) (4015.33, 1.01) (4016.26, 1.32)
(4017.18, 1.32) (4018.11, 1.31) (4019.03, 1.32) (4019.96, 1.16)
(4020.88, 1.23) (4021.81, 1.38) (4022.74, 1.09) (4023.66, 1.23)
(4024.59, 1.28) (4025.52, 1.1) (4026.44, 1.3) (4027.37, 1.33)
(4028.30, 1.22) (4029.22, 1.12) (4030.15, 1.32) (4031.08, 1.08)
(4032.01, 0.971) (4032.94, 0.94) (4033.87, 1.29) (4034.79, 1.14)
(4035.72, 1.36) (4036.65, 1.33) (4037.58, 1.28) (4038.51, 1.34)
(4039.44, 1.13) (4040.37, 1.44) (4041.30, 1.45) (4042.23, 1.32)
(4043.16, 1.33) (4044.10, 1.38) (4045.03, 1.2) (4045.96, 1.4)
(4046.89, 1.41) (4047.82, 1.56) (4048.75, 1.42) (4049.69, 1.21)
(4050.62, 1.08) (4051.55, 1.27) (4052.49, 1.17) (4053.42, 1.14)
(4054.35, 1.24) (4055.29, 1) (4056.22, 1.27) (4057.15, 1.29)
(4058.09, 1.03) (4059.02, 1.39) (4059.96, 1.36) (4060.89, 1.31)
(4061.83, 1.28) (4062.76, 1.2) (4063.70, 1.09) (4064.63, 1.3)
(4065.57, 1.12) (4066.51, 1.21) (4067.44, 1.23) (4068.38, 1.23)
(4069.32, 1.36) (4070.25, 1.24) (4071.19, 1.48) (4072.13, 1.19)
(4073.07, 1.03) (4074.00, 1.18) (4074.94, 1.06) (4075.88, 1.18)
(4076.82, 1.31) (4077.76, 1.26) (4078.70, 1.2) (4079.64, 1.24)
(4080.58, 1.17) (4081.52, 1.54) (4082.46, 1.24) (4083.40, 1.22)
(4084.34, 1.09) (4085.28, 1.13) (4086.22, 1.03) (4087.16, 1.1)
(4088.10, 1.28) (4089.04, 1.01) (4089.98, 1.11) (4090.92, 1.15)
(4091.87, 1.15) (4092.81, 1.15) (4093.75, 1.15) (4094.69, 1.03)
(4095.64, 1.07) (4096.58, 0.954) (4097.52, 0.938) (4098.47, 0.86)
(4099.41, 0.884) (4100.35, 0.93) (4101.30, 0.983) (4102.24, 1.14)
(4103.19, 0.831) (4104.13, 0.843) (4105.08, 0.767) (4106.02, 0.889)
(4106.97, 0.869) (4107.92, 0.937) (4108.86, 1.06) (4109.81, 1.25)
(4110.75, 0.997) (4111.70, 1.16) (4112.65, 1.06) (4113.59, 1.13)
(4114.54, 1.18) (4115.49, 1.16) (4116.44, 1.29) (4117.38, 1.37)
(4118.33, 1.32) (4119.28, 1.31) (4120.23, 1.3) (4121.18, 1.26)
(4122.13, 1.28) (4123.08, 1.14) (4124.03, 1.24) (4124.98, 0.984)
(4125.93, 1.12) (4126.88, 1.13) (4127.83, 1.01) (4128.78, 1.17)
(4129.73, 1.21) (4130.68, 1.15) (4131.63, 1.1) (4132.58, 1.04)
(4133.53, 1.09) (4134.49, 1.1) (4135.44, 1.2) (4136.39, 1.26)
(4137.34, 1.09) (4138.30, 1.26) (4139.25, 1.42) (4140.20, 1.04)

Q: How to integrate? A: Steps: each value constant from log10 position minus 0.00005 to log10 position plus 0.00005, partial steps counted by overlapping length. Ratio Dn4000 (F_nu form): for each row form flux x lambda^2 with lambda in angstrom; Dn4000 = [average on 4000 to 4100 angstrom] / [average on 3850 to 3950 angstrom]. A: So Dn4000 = 1.33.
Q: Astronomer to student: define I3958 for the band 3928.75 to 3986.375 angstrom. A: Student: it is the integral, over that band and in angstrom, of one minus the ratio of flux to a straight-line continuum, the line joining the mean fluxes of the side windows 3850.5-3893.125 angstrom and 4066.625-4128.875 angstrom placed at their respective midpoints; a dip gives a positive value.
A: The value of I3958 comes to 4.3 angstrom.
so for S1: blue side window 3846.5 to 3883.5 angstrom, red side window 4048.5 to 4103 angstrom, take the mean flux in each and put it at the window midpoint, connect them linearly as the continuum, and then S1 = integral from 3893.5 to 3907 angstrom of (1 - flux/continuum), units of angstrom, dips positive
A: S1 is 0.9 angstrom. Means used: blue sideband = 0.995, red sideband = 1.17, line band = 0.955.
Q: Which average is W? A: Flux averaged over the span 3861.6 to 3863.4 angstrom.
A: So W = 0.995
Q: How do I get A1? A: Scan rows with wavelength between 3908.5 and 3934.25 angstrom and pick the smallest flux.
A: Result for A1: 0.556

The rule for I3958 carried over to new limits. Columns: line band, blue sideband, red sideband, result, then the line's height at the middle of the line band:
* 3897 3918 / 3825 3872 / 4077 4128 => -3.4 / 0.934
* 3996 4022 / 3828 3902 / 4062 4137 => -4.4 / 1.04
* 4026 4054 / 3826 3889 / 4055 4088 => -2.3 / 1.17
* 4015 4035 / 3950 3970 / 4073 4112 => -4.1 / 1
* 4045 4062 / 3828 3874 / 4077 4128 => -3.2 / 1.07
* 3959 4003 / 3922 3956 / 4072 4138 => 1.3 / 1.02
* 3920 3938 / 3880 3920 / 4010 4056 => 1.2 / 1.03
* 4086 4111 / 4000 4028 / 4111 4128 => 3.9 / 1.2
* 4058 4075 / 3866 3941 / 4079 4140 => -2.3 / 1.09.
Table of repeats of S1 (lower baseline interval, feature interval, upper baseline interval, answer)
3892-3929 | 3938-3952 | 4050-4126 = 0.6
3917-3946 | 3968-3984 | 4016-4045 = 2.8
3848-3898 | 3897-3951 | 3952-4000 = -3.3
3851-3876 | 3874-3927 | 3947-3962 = 3.3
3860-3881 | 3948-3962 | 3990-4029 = 0.9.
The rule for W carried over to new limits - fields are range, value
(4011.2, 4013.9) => 1.31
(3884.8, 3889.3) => 0.752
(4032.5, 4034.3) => 1.11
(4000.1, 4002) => 1.19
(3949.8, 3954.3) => 1.09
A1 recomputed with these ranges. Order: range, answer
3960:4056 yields 0.5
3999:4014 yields 1.04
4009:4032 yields 1.01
